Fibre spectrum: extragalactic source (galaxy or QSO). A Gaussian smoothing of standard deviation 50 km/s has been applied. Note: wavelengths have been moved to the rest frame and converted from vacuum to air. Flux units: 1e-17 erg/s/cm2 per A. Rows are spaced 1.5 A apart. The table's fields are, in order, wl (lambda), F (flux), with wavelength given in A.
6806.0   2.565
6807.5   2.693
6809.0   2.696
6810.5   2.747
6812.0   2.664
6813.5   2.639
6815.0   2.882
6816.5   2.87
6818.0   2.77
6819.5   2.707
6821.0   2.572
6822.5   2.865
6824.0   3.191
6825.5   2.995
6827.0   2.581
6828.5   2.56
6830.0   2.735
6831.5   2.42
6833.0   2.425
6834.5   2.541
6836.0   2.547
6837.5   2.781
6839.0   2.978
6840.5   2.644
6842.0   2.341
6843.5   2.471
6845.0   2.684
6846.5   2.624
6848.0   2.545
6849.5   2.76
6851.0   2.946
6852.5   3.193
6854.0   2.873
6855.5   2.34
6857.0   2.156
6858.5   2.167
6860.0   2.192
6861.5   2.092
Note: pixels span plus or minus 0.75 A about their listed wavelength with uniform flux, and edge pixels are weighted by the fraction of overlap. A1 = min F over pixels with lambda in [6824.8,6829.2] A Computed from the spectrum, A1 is 2.56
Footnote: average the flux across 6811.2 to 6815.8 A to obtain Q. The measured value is 2.73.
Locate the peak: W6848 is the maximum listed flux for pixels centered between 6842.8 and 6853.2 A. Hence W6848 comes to 3.193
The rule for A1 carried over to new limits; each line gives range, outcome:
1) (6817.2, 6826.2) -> 2.572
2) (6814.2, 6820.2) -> 2.707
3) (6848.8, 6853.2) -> 2.76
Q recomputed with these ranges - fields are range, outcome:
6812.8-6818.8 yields 2.79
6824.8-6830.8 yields 2.71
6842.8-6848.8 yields 2.58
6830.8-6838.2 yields 2.54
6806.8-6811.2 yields 2.71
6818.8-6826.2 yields 2.87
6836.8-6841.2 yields 2.8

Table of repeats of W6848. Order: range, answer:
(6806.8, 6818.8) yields 2.882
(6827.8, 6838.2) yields 2.781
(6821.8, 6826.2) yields 3.191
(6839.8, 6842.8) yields 2.644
